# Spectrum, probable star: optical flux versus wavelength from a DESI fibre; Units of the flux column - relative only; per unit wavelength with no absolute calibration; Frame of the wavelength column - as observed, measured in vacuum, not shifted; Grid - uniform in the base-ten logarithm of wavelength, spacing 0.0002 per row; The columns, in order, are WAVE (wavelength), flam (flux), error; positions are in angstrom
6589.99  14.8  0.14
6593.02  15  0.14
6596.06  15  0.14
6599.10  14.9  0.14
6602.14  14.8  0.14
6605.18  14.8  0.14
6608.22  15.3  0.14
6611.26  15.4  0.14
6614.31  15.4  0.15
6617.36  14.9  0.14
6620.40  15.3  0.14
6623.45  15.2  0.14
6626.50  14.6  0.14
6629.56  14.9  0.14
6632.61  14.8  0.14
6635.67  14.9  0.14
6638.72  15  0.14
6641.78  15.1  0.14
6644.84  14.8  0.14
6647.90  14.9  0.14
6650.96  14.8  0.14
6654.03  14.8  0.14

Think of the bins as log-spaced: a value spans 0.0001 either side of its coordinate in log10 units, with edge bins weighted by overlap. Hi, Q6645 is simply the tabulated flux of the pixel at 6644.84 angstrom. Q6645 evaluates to 14.8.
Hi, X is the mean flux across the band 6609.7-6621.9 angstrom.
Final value 15.3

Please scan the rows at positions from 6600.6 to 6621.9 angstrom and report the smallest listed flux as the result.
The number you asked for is 14.8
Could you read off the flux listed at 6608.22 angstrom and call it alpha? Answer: 15.3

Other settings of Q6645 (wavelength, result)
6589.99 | 14.8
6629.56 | 14.9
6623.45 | 15.2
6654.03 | 14.8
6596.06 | 15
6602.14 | 14.8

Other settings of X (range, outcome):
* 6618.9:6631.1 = 15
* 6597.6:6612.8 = 15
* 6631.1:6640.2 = 14.9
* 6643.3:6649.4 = 14.9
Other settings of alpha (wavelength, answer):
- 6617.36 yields 14.9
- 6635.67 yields 14.9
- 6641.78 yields 15.1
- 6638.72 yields 15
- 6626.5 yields 14.6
